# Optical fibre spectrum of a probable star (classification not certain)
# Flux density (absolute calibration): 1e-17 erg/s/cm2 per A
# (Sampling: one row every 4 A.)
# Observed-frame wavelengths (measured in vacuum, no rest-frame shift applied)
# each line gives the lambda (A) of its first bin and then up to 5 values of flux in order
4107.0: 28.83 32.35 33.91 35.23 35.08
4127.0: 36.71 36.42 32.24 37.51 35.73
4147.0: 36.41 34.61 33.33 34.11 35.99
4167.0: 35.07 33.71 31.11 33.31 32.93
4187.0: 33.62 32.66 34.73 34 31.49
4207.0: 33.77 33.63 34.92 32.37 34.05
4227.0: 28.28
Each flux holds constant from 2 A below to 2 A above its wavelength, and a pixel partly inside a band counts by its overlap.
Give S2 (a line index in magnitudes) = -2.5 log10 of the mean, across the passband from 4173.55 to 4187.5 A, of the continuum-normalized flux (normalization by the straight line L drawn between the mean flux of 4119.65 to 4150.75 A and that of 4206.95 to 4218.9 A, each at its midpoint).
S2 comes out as 0.06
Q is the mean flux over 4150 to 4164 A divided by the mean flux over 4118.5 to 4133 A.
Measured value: 0.96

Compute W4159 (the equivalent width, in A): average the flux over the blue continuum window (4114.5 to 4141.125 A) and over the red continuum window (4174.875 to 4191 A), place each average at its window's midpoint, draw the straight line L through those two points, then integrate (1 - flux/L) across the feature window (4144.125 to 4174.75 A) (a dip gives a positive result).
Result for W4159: -0.5 A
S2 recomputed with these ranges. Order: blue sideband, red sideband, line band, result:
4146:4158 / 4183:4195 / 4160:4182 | 0.005 mag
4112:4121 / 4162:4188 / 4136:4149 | -0.069 mag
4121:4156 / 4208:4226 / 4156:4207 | 0.024 mag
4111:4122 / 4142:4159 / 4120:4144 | -0.033 mag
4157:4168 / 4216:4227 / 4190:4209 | 0.002 mag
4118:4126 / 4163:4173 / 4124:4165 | -0.008 mag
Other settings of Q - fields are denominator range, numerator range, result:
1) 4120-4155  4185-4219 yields 0.95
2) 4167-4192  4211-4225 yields 1.02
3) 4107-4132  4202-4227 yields 0.96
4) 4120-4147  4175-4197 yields 0.93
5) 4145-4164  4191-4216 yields 0.97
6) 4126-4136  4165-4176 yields 0.95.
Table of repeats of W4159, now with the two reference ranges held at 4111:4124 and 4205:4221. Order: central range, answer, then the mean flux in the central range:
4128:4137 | -0.1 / 34.6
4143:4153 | -0.4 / 35.6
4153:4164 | -0.1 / 34.3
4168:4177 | 0.3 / 32.7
